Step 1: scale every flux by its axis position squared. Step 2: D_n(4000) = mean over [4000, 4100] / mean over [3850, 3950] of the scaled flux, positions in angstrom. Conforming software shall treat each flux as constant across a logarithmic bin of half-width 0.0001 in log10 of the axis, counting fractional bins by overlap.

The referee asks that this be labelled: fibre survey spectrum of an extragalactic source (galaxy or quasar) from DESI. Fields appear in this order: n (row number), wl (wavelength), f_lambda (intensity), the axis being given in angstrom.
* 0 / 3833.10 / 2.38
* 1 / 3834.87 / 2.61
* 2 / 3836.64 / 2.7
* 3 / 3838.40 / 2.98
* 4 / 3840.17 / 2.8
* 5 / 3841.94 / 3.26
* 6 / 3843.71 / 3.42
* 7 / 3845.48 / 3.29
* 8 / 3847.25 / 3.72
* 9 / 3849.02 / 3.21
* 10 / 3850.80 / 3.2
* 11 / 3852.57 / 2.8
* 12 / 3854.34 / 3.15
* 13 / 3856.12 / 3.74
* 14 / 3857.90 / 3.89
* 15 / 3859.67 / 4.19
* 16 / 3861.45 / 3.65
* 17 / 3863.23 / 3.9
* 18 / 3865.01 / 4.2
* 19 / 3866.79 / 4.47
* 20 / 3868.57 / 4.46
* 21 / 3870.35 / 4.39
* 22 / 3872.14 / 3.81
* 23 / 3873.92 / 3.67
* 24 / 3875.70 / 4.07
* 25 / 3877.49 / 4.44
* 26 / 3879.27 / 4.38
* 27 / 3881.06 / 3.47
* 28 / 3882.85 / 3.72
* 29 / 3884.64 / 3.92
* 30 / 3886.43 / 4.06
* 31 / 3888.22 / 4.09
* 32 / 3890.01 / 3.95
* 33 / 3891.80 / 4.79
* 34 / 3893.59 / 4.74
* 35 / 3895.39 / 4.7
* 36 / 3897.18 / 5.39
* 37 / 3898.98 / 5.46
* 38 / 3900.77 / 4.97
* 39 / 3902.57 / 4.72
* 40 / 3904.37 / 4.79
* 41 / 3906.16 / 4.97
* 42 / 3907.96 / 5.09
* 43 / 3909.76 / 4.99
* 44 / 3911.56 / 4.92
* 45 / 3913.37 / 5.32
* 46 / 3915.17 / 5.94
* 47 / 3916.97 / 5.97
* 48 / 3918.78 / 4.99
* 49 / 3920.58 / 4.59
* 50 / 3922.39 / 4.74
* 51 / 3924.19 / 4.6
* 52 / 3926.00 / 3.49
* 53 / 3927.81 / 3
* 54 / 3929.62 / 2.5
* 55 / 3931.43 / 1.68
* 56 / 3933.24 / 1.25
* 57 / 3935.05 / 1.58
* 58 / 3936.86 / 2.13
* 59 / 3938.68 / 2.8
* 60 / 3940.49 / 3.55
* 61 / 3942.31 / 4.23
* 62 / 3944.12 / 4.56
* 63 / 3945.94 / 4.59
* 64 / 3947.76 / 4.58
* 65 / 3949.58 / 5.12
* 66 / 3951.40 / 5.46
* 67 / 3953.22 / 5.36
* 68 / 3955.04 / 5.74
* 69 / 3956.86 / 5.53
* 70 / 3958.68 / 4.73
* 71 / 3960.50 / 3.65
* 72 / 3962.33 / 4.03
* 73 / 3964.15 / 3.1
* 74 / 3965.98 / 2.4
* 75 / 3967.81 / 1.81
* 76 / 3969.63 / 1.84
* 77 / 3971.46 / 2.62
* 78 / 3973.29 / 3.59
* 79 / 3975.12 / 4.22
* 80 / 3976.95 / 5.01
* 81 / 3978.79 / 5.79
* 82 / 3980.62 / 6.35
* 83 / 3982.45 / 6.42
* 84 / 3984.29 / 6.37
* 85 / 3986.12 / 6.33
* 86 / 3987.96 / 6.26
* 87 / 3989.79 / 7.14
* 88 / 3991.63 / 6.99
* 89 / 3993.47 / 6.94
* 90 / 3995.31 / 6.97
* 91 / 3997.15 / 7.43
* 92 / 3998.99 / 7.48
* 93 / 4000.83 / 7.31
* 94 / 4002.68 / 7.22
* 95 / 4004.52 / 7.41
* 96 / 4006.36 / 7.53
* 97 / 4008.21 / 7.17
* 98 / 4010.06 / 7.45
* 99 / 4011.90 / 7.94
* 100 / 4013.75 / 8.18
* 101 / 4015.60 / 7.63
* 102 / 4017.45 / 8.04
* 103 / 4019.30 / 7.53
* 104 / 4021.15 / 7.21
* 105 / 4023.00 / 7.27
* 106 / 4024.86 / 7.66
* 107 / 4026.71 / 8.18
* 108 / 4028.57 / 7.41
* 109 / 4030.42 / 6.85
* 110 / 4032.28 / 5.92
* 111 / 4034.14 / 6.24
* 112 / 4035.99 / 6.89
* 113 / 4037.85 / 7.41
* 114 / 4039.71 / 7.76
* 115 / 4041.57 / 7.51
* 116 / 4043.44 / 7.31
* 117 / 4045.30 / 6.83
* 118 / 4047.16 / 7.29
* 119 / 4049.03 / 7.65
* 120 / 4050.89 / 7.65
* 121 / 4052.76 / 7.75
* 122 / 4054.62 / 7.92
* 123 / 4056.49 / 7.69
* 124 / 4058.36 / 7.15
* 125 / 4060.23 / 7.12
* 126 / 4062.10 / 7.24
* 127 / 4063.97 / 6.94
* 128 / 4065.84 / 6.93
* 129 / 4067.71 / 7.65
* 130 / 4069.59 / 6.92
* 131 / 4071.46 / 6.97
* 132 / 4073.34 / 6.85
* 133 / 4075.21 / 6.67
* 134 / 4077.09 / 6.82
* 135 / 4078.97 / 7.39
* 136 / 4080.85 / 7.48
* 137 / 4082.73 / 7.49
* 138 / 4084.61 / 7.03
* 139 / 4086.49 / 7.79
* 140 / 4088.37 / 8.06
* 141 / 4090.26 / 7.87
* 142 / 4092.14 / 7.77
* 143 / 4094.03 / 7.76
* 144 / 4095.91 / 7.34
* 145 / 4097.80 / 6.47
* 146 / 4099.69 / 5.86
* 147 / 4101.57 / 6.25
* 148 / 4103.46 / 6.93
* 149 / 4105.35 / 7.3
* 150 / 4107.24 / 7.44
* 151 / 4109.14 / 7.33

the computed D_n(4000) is 1.9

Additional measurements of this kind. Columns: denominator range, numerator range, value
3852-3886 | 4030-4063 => 2.02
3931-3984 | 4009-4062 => 1.94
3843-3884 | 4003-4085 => 2.11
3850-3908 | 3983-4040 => 1.83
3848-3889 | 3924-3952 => 0.91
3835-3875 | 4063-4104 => 2.24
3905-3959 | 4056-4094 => 1.84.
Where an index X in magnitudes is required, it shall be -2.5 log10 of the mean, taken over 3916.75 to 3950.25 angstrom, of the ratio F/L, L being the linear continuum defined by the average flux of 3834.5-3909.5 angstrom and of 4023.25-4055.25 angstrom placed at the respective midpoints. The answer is 0.39 mag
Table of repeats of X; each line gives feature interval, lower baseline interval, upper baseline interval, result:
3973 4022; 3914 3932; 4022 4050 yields -0.11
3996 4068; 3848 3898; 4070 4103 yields -0.16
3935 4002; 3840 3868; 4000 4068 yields 0.23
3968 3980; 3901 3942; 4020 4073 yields 0.39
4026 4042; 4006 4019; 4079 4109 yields 0.07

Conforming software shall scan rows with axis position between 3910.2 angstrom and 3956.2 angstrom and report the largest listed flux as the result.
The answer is 5.97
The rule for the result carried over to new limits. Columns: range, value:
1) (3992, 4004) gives 7.48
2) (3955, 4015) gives 8.18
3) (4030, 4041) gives 7.76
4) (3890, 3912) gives 5.46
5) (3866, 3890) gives 4.47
